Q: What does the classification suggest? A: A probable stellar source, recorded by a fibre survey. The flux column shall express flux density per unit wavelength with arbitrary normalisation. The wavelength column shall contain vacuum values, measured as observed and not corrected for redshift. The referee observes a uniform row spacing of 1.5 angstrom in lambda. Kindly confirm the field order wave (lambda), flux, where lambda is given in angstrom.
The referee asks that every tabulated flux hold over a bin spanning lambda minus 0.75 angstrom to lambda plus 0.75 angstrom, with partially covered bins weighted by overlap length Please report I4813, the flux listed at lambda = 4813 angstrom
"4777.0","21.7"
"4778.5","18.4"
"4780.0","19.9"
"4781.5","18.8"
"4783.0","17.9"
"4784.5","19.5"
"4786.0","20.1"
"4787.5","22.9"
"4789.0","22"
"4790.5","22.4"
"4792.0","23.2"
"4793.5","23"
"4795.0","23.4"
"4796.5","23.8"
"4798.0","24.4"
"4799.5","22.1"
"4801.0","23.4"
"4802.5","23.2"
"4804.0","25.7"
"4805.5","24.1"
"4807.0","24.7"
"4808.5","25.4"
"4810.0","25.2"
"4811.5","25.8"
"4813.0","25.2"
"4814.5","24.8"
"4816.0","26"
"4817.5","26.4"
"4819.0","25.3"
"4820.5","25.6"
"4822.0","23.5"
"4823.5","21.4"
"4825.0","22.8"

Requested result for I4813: 25.2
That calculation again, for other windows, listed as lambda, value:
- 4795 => 23.4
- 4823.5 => 21.4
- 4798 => 24.4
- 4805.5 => 24.1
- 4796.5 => 23.8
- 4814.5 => 24.8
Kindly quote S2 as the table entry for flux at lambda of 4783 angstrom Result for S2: 17.9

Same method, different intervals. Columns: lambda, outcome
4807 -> 24.7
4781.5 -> 18.8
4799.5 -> 22.1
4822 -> 23.5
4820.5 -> 25.6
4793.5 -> 23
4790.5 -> 22.4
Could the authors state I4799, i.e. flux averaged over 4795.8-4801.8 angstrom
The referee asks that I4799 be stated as 23.4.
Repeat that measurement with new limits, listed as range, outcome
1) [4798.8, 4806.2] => 23.7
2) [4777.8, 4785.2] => 18.9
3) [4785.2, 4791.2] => 21.8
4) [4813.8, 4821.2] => 25.6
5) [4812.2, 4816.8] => 25.4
